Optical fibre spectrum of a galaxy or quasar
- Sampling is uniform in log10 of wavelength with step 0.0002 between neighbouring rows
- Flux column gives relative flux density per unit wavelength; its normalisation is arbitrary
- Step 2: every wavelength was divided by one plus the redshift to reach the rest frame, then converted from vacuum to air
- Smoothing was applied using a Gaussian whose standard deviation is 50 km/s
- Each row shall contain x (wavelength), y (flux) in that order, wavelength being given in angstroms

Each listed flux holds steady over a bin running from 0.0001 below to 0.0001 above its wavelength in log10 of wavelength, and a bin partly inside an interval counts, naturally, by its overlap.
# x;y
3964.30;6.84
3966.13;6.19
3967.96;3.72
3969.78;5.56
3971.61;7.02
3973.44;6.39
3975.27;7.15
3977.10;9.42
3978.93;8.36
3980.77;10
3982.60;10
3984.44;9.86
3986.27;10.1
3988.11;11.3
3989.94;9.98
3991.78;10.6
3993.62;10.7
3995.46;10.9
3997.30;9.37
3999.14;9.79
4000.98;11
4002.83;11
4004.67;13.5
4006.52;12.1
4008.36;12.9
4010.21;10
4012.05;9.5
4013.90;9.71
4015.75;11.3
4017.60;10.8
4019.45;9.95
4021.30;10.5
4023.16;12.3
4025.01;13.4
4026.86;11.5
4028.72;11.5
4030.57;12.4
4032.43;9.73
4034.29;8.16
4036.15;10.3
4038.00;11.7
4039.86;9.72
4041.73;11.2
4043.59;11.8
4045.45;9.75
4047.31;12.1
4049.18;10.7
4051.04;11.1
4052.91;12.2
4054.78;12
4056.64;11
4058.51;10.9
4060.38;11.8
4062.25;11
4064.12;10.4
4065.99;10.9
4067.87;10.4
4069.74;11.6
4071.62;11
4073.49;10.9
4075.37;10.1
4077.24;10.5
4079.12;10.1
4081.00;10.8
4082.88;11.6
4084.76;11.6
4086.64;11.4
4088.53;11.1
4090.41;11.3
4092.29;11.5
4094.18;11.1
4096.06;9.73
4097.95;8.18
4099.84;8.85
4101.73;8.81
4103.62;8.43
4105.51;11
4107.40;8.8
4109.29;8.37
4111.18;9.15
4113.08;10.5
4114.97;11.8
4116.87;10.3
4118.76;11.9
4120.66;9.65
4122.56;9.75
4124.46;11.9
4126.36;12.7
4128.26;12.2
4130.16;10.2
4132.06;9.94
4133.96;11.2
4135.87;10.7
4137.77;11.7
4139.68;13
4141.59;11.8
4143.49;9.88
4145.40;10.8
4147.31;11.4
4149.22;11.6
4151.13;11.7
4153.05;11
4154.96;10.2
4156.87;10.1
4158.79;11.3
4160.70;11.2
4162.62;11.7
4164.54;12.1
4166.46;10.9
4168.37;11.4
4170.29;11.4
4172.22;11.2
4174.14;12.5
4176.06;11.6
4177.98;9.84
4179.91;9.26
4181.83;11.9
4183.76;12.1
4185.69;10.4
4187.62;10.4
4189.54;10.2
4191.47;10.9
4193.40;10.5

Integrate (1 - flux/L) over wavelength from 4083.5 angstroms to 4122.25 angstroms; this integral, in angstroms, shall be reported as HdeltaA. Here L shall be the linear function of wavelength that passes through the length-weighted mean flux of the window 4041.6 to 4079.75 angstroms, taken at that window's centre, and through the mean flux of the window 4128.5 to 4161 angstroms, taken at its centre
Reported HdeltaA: 3.0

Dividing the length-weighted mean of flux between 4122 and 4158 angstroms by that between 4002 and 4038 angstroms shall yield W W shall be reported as 1.0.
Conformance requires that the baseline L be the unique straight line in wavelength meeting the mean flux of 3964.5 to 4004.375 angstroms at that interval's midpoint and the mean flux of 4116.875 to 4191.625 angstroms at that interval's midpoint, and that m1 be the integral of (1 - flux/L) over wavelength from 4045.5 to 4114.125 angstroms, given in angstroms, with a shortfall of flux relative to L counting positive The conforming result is -2.7 angstroms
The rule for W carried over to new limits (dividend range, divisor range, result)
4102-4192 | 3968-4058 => 1.05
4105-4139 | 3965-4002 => 1.20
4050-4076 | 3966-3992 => 1.32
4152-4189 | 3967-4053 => 1.08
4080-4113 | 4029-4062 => 0.92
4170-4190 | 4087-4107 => 1.10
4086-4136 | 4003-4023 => 0.94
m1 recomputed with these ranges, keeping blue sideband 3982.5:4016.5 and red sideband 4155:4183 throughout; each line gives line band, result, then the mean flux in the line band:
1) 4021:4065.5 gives -1.23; 11.1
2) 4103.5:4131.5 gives 1.33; 10.5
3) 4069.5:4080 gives 0.26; 10.6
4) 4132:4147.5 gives -0.20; 11.2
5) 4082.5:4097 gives -0.26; 11.2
